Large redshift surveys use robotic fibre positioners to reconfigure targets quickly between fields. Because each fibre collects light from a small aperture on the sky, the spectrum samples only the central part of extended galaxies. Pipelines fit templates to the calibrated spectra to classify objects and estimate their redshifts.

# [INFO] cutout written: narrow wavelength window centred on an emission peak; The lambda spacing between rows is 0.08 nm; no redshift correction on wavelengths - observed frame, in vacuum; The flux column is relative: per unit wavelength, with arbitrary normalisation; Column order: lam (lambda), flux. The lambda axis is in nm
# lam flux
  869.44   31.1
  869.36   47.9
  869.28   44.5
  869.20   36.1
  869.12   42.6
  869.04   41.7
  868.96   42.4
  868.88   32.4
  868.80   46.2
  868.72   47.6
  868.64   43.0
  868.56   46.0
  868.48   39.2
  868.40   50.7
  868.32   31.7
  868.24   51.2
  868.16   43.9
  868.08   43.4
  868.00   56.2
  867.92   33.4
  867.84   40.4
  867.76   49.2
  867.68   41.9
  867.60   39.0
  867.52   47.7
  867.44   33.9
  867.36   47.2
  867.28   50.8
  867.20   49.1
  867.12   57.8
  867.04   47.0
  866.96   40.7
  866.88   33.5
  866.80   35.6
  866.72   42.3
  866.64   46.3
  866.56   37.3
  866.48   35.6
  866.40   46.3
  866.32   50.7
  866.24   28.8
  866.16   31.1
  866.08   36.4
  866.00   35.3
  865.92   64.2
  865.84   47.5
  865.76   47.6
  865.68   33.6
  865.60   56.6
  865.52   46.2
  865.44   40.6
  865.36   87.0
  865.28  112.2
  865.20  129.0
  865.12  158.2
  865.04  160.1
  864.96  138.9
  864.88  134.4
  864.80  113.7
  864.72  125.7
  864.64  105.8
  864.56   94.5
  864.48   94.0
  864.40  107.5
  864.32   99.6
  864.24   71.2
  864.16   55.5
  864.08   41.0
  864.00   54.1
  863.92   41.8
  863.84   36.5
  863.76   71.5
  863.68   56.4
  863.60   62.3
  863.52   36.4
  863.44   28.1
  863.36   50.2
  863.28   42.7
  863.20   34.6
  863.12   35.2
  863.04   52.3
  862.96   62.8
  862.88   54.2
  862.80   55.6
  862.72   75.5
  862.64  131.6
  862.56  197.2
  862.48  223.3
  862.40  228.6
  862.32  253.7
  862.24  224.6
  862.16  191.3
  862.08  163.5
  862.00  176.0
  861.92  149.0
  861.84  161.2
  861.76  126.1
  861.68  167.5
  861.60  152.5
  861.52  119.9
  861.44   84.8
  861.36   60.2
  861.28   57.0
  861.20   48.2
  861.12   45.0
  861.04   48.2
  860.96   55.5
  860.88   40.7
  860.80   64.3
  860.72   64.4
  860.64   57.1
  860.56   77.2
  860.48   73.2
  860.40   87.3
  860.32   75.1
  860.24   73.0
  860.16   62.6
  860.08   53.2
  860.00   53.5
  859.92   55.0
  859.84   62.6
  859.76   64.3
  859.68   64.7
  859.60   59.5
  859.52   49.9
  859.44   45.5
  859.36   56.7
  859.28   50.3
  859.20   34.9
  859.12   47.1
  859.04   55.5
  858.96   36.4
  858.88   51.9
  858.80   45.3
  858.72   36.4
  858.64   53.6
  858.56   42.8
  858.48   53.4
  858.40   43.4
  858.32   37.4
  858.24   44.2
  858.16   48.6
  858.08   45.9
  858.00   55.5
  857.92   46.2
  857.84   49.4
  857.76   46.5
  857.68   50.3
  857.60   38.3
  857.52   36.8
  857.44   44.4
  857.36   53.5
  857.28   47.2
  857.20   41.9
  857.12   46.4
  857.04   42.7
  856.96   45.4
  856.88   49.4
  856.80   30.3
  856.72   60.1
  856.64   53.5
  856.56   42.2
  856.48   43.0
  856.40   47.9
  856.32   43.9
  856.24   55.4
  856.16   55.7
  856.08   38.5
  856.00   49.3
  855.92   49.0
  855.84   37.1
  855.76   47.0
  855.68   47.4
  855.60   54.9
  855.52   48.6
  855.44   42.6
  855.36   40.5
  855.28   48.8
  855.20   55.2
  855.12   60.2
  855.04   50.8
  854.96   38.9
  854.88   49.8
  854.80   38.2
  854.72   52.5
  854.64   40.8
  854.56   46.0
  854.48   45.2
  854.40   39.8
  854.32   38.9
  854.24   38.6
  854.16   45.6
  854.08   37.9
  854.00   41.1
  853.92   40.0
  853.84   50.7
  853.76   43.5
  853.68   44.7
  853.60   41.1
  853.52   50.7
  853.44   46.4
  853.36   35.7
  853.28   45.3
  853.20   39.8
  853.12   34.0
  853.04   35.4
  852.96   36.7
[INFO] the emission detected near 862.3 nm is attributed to H-alpha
